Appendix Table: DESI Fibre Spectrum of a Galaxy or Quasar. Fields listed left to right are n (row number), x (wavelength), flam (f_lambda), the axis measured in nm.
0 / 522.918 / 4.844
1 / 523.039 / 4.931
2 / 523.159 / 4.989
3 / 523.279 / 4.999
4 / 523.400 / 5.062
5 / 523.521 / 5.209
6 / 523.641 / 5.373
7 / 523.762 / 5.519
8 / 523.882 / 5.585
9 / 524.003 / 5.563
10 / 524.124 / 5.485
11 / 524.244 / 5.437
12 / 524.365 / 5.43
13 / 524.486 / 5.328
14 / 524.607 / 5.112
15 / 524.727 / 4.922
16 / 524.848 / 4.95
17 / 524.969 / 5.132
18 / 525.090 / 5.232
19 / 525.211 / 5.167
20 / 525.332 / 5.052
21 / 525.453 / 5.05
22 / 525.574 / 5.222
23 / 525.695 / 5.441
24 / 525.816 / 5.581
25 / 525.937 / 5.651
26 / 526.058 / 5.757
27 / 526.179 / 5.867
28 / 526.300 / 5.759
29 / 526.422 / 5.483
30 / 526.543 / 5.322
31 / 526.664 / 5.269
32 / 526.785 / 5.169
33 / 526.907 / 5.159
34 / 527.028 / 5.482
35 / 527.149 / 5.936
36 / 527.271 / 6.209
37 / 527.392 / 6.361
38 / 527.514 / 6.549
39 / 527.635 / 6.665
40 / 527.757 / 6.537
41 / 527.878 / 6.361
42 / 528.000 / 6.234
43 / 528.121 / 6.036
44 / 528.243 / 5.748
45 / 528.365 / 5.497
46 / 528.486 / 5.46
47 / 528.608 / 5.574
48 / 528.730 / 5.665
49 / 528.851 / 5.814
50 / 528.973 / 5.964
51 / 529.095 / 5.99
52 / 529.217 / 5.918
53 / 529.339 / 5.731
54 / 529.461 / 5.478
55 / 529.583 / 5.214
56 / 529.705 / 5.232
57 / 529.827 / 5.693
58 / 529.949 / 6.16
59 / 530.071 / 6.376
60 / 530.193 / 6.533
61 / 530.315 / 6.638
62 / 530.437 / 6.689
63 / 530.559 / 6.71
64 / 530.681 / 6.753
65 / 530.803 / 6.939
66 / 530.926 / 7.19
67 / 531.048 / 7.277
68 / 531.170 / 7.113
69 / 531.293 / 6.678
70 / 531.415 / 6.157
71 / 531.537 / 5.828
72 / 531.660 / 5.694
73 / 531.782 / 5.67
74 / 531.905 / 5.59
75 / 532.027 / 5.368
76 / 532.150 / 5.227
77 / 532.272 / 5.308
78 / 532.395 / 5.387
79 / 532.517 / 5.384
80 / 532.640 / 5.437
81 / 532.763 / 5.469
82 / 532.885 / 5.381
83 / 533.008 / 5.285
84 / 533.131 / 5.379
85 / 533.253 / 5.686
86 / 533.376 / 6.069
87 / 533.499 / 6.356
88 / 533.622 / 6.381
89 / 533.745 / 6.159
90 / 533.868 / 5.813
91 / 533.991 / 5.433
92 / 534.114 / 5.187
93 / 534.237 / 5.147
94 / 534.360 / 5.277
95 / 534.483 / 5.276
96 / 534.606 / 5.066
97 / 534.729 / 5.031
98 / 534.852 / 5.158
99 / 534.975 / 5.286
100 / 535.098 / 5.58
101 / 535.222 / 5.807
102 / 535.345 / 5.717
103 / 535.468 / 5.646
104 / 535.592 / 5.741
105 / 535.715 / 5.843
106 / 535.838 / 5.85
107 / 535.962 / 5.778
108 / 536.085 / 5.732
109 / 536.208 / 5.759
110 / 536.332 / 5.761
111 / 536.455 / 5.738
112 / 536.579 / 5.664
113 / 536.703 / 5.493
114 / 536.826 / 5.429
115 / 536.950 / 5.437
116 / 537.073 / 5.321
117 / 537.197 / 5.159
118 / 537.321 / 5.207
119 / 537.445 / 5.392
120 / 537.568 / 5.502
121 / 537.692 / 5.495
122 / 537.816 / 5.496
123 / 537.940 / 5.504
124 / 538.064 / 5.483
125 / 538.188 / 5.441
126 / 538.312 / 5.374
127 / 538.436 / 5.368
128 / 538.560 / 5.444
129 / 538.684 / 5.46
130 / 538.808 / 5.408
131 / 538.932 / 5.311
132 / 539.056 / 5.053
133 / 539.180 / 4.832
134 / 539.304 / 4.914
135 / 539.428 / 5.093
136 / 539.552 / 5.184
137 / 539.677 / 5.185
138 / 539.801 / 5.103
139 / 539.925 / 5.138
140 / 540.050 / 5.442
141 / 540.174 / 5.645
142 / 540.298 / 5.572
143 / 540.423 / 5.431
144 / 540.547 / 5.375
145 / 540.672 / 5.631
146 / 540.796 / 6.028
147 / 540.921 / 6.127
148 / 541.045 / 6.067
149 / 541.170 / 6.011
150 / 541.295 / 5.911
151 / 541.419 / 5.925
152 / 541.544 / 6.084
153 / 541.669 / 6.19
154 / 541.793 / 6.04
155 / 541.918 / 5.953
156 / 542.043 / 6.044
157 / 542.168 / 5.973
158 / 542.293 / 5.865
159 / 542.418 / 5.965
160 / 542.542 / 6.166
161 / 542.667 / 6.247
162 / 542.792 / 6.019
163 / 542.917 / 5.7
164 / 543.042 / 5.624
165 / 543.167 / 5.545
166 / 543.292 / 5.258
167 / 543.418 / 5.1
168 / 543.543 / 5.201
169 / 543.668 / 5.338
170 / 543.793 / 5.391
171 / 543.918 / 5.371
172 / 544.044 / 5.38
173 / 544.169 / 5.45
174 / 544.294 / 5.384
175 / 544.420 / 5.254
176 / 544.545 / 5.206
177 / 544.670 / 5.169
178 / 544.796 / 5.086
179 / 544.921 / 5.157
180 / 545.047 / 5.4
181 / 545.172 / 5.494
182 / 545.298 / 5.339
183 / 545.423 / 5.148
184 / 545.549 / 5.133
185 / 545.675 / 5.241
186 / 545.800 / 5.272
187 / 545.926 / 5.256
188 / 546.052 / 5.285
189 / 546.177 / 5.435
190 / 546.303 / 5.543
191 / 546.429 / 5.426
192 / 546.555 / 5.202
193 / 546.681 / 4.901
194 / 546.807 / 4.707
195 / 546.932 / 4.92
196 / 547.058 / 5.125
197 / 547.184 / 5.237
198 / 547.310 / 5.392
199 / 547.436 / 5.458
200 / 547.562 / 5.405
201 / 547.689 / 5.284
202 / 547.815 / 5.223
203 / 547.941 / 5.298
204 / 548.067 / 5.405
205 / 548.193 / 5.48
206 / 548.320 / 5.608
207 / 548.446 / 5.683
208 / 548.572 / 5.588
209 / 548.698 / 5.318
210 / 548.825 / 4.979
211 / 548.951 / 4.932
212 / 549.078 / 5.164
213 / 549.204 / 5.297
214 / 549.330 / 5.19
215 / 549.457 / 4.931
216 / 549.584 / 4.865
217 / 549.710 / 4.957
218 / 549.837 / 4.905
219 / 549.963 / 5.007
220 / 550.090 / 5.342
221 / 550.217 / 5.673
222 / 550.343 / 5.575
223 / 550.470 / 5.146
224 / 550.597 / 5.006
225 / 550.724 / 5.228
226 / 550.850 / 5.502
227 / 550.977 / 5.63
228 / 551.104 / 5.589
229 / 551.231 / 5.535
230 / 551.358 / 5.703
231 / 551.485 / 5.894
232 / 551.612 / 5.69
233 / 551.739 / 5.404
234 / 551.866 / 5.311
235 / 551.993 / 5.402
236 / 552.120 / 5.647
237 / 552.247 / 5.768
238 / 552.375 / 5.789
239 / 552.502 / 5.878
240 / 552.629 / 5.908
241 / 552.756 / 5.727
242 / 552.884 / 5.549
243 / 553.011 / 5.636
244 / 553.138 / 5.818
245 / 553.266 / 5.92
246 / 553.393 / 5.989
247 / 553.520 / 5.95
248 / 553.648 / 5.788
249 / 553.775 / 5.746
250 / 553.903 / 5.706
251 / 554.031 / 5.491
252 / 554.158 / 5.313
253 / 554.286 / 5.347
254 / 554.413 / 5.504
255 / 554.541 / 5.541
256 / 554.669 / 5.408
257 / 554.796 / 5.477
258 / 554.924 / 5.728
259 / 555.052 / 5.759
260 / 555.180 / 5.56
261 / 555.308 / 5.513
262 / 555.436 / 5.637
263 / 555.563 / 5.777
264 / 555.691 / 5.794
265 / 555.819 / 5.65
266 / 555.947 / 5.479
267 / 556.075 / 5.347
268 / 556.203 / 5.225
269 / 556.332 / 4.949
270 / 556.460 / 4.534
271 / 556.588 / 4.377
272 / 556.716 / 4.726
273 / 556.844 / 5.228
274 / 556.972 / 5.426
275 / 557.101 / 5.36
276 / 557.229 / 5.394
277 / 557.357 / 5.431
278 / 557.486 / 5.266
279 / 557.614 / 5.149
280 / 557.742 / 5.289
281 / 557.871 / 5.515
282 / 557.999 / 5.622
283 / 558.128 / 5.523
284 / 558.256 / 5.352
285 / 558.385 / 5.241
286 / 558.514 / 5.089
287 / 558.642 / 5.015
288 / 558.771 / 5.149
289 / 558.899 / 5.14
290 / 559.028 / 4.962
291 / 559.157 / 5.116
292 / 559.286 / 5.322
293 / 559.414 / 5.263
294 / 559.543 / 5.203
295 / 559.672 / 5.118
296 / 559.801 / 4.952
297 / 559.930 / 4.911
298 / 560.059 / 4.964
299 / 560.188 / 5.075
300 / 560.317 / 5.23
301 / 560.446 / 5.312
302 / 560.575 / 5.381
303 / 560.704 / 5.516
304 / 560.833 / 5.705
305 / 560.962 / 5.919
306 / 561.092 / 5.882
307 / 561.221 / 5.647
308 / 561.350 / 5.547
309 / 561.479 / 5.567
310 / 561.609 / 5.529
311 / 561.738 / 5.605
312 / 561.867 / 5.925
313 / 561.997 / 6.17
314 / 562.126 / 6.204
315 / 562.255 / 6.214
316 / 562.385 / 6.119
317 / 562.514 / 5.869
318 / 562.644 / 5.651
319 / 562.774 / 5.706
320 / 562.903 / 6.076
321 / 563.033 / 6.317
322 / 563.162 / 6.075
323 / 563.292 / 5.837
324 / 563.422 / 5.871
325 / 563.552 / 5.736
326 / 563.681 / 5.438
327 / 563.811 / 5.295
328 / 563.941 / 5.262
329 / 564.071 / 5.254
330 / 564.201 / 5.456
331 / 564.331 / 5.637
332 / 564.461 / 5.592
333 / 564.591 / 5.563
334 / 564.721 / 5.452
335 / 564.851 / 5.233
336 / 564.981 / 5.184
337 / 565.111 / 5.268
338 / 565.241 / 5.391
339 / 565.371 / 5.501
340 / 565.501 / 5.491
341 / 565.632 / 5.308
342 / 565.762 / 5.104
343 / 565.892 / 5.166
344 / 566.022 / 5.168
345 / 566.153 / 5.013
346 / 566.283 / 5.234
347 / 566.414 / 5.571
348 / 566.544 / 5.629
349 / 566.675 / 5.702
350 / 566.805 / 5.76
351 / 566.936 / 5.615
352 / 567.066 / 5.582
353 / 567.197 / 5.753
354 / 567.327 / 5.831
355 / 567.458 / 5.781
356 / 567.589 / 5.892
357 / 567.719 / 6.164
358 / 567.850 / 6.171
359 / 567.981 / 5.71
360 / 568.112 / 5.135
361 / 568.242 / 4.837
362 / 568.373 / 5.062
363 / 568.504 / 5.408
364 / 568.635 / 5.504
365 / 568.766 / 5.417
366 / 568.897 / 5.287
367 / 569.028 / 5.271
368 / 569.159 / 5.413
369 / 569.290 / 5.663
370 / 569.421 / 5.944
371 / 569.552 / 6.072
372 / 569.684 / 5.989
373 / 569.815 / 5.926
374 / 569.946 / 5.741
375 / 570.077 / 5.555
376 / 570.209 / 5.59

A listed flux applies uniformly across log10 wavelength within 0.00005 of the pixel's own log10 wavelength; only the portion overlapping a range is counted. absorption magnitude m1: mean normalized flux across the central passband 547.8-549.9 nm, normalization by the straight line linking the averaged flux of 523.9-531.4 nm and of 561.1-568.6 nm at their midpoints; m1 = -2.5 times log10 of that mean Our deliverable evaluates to 0.10 mag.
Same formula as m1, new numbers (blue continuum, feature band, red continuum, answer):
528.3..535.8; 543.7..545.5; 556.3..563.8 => 0.07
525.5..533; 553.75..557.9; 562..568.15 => 0.06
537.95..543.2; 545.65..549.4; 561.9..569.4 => 0.07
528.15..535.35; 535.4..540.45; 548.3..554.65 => 0.05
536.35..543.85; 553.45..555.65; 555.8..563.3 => -0.03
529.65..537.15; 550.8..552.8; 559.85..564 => 0.01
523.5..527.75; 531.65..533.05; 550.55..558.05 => 0.02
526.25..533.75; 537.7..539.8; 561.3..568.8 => 0.11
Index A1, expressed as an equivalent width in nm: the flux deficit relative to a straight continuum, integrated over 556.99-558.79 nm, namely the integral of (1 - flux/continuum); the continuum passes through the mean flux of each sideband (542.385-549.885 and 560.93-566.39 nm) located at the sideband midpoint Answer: 0.062 nm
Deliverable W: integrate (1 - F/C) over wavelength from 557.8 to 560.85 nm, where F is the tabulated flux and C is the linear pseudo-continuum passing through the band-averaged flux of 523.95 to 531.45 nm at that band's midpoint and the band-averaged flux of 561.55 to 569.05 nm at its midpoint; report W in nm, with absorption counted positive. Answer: 0.22 nm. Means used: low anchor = 5.84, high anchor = 5.59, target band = 5.23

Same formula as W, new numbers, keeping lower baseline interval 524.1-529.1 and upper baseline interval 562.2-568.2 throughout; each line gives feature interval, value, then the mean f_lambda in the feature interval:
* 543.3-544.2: 0.05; 5.31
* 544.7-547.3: 0.18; 5.22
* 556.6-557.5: 0.06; 5.21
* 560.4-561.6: 0.00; 5.61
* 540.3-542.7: -0.14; 5.94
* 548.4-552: 0.18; 5.32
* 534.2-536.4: 0.03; 5.53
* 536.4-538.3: 0.06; 5.44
